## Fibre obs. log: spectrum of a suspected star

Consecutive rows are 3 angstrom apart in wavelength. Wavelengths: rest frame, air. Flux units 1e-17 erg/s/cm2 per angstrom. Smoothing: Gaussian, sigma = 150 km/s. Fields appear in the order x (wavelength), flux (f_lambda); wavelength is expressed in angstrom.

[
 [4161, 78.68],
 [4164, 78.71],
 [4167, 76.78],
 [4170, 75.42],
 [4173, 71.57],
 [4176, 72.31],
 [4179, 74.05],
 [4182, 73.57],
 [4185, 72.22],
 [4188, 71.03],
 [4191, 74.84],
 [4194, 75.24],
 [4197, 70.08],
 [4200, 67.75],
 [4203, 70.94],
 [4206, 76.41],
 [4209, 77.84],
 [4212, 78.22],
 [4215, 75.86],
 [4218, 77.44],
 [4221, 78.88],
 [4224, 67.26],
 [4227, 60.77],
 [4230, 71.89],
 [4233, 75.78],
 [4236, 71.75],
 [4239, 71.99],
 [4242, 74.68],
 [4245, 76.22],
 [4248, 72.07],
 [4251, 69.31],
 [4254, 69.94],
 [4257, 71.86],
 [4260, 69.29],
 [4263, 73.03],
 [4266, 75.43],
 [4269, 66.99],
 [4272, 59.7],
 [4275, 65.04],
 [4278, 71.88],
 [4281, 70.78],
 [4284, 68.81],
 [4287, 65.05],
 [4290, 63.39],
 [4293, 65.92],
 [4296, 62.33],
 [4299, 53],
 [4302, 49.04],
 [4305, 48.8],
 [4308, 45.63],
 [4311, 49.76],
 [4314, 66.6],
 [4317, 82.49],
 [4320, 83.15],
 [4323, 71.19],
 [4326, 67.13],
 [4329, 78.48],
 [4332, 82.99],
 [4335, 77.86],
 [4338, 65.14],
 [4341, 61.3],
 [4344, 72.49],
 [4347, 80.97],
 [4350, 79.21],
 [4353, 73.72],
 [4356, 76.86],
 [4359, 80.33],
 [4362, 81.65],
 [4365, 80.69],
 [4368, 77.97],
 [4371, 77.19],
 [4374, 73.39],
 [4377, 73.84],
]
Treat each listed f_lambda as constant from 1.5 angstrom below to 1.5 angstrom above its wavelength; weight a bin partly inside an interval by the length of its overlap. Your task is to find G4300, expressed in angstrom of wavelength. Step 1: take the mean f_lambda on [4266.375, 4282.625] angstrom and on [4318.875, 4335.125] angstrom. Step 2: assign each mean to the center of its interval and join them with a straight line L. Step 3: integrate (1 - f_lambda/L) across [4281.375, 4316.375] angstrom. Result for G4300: 6.1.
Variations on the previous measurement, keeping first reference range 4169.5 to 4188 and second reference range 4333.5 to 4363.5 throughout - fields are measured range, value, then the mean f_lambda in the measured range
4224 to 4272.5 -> 1.94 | 70.8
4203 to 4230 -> -0.16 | 73.8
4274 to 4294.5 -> 1.89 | 67.3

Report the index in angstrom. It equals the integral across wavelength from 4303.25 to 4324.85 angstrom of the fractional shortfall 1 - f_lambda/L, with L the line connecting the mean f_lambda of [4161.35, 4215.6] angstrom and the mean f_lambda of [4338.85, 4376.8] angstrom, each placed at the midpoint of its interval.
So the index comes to 3.35 angstrom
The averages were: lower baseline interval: 74.1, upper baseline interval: 76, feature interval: 63.8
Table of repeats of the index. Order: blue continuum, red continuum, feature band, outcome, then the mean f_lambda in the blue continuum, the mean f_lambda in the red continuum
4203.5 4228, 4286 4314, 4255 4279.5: -2.28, 74.2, 56.3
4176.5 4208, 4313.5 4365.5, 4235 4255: 0.39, 72.7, 75.8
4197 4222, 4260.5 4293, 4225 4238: 0.48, 75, 68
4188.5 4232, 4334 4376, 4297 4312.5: 5.20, 73.1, 75.6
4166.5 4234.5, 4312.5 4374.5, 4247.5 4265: 0.77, 73.3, 75.8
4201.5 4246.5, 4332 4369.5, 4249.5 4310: 8.54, 73.7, 76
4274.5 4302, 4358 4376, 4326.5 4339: -0.63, 64.3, 78.4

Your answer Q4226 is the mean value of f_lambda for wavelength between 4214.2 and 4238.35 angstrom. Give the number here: 72.3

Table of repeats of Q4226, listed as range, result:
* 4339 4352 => 73.2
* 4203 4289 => 71.5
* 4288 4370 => 69.6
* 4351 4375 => 77.8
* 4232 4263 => 72.3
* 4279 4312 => 58.7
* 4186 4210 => 72.9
